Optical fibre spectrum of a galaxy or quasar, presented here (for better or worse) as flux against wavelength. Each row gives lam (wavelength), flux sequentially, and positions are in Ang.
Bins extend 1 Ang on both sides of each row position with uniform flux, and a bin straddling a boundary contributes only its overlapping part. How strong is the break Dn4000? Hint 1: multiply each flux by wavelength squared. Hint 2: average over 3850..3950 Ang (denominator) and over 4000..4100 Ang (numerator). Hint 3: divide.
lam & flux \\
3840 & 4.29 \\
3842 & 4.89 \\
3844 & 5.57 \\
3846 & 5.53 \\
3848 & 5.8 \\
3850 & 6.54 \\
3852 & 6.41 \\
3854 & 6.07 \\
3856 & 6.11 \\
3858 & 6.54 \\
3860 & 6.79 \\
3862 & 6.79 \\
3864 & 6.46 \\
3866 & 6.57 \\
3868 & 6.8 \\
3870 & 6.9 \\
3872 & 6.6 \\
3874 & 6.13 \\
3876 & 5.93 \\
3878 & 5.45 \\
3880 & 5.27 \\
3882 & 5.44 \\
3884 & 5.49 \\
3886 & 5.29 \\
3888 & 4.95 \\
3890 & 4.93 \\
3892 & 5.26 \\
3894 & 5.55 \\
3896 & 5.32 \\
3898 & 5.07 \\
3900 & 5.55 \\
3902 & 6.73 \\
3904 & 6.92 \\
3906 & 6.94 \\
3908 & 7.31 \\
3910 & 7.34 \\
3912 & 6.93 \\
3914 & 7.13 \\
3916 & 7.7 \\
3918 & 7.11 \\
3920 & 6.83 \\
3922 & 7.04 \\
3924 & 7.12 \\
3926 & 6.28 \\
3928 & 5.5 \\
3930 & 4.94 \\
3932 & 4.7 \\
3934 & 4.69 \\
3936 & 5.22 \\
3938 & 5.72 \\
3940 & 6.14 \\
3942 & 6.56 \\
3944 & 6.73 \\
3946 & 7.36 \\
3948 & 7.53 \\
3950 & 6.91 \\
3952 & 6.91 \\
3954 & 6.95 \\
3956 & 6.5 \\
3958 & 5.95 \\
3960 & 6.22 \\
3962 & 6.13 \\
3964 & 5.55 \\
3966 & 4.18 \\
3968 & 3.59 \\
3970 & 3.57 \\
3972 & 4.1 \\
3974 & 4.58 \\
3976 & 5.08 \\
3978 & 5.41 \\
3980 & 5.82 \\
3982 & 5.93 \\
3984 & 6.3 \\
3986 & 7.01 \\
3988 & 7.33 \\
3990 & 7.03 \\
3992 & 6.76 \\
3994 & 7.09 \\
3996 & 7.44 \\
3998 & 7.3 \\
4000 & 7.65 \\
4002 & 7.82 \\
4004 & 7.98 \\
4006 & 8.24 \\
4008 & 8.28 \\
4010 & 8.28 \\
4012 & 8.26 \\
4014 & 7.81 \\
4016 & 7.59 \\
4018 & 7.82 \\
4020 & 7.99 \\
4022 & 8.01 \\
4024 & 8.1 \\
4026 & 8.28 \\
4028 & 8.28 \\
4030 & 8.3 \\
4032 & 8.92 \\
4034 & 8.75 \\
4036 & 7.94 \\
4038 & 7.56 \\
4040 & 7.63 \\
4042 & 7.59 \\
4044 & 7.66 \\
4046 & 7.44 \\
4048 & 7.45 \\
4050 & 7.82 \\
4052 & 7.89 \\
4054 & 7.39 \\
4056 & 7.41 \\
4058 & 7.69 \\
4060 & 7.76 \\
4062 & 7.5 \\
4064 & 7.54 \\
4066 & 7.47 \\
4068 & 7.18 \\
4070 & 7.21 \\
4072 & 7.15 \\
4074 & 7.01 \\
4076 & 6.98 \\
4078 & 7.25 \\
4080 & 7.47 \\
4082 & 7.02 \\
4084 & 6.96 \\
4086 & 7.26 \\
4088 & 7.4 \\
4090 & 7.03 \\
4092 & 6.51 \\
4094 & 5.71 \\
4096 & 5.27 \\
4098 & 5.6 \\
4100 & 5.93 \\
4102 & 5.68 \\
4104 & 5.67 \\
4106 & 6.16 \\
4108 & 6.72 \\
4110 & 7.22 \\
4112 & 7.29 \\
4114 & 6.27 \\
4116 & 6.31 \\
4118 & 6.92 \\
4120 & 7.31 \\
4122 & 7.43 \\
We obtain 1.30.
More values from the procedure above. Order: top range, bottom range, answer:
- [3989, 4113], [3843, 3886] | 1.32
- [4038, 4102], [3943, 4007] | 1.18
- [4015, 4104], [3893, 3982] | 1.30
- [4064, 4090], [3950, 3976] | 1.41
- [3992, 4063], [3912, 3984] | 1.37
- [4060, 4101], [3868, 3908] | 1.30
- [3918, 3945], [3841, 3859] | 1.05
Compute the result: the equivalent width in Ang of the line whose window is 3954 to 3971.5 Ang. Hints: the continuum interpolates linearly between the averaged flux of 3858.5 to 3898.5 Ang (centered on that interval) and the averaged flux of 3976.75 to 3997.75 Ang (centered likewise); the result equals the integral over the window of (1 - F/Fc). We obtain 3.16 Ang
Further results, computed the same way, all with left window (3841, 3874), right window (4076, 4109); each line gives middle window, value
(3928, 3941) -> 2.23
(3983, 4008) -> -3.77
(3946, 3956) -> -1.08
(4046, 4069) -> -3.88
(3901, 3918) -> -2.17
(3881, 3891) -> 1.71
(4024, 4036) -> -3.72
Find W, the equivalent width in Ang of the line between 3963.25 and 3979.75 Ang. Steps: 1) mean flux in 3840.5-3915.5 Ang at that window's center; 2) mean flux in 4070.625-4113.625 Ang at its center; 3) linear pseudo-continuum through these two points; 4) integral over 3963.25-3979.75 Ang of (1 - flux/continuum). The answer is 4.6 Ang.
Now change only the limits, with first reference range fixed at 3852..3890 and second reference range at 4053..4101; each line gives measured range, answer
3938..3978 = 4.0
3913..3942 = 0.7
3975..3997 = 0.4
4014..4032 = -3.6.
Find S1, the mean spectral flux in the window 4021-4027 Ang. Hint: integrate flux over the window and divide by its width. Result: 8.13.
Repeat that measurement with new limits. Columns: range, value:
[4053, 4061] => 7.56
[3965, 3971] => 3.78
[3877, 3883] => 5.39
